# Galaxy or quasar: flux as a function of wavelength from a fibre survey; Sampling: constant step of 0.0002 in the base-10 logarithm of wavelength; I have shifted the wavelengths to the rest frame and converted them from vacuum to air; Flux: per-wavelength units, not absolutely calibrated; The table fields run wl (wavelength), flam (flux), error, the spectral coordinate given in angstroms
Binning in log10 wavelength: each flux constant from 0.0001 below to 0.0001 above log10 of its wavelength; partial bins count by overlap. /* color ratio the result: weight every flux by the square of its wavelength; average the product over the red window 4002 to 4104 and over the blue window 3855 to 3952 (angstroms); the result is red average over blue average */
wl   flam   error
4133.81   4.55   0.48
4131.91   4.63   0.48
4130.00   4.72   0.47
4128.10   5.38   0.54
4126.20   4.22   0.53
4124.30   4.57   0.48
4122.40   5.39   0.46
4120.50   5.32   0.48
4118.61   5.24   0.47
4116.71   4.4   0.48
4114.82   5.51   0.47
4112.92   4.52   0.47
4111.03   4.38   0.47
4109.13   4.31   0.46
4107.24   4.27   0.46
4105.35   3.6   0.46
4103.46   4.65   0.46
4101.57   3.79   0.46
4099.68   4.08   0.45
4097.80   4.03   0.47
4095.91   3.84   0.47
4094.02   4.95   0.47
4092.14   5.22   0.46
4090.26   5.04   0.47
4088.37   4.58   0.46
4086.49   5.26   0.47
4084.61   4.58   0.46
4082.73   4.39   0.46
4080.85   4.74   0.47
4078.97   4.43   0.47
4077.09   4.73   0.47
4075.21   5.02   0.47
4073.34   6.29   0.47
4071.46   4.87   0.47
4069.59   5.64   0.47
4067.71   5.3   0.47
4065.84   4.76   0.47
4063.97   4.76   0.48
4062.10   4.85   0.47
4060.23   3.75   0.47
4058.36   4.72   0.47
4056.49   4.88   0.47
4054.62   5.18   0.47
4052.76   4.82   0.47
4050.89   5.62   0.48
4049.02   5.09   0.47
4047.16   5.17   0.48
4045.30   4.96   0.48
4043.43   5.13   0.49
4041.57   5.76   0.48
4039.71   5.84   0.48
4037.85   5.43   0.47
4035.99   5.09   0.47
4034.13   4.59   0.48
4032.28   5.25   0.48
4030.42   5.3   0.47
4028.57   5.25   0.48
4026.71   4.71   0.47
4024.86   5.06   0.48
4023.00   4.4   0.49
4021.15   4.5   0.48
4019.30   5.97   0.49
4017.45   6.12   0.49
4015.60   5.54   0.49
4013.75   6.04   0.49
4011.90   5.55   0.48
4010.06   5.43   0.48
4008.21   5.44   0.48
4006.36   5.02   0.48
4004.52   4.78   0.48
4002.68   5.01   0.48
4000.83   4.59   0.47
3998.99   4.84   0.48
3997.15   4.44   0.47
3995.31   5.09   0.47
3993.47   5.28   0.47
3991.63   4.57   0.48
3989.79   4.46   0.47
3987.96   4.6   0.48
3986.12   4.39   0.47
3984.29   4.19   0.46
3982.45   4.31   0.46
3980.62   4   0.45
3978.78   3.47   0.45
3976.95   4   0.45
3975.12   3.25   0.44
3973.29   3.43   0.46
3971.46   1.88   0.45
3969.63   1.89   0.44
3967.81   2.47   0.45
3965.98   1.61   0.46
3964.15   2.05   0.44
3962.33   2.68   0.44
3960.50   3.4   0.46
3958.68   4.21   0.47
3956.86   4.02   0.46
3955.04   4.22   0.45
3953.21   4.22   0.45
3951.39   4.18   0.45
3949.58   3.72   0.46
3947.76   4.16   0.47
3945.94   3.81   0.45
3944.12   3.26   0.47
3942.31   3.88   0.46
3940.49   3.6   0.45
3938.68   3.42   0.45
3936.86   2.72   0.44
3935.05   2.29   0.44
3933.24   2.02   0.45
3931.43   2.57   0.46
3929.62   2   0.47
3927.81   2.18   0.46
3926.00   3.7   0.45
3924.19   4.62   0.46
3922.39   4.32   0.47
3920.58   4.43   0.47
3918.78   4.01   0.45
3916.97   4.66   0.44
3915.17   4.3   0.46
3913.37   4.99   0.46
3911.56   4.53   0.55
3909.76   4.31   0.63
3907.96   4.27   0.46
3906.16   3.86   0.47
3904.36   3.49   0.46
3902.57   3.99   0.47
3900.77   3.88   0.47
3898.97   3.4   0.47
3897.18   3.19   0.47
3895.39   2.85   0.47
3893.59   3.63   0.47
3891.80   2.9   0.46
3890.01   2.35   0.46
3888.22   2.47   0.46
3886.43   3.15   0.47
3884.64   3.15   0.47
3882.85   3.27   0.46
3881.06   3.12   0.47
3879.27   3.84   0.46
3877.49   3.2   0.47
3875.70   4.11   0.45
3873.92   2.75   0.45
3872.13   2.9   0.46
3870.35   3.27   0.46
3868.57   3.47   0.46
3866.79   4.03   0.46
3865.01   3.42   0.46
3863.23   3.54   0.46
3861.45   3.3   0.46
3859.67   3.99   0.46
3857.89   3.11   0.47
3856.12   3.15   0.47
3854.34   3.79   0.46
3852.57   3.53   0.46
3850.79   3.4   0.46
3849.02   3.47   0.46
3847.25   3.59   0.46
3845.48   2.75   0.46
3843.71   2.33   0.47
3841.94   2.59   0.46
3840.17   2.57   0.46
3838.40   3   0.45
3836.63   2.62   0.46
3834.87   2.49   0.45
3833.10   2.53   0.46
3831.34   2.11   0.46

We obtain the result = 1.54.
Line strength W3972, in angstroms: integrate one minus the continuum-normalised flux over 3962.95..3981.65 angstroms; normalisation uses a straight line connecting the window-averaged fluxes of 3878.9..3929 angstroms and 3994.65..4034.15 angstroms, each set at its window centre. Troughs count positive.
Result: 7.3 angstroms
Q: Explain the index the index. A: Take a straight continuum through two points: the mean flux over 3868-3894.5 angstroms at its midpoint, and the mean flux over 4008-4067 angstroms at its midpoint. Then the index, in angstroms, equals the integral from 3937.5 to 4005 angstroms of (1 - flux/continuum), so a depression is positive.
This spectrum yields 8.0 angstroms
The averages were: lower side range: 3.17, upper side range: 5.15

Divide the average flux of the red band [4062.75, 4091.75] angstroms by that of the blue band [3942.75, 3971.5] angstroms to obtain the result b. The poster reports 1.5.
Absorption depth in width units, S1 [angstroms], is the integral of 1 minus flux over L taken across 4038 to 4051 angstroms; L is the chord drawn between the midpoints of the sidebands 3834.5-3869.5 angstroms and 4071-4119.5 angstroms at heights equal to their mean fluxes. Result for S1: -3.0 angstroms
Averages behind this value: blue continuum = 3.22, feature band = 5.35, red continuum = 4.64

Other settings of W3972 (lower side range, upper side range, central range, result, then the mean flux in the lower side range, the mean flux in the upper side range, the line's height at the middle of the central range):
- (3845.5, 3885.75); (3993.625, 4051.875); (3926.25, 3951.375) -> 6.8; 3.41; 5.19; 4.24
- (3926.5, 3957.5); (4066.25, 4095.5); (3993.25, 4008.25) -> -3.3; 3.31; 4.98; 4.02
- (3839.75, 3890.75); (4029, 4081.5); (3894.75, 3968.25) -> 5.6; 3.24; 5.07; 3.88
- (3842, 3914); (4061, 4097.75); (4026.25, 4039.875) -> -1.8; 3.43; 4.88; 4.55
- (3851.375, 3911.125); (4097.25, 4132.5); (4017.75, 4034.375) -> -3.7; 3.42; 4.59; 4.14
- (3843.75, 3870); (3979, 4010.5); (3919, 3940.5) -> 4.9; 3.43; 4.69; 4.1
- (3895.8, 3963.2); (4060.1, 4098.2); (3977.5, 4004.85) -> -2.3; 3.68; 4.84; 4.16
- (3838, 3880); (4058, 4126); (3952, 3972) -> 4.6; 3.3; 4.71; 3.92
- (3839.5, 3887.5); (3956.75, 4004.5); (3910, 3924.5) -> -3.9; 3.29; 3.79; 3.52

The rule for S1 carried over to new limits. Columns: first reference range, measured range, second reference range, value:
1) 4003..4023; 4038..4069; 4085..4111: -0.76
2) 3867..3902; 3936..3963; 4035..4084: 1.33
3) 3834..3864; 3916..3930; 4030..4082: 0.03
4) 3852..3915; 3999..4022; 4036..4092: -3.73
